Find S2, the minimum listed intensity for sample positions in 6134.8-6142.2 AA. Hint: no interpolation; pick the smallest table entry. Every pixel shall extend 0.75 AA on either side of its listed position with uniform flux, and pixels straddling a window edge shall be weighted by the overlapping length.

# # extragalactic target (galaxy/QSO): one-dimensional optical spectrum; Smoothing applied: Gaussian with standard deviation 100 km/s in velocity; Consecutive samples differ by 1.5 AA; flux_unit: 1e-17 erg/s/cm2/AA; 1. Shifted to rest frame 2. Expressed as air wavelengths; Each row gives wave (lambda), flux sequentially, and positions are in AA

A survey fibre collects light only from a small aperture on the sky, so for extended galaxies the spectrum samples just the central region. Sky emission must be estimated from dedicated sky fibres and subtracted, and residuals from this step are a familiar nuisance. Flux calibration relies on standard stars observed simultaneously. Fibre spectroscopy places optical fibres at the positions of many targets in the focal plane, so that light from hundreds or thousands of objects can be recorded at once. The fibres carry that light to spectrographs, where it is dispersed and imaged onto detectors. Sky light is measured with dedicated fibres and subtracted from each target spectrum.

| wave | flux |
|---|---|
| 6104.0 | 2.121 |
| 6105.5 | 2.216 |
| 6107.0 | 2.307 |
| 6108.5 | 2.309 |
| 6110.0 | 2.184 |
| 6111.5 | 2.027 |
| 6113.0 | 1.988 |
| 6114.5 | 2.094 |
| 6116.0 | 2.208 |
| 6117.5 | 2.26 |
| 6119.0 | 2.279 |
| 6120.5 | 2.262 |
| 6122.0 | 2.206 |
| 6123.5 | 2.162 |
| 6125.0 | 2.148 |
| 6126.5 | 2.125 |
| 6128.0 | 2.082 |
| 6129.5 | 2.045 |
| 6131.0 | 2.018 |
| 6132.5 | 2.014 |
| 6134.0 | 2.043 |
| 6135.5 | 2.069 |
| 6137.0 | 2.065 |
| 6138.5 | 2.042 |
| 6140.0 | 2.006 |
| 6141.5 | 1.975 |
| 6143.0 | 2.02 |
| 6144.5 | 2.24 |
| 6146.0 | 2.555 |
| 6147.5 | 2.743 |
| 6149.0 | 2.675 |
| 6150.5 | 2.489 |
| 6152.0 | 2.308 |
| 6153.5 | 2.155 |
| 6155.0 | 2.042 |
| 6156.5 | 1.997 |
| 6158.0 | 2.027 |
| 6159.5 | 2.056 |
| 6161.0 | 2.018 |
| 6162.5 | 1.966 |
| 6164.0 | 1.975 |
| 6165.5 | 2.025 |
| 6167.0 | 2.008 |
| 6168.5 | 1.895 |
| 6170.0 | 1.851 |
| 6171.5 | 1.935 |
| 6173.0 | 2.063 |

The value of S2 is 1.975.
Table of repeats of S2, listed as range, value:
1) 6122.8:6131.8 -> 2.018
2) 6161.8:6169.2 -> 1.895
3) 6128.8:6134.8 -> 2.014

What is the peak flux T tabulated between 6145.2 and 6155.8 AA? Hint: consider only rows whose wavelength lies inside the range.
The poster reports 2.743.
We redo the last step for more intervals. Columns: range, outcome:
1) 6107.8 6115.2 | 2.309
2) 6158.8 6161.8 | 2.056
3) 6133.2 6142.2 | 2.069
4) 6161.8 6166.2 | 2.025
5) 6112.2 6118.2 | 2.26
